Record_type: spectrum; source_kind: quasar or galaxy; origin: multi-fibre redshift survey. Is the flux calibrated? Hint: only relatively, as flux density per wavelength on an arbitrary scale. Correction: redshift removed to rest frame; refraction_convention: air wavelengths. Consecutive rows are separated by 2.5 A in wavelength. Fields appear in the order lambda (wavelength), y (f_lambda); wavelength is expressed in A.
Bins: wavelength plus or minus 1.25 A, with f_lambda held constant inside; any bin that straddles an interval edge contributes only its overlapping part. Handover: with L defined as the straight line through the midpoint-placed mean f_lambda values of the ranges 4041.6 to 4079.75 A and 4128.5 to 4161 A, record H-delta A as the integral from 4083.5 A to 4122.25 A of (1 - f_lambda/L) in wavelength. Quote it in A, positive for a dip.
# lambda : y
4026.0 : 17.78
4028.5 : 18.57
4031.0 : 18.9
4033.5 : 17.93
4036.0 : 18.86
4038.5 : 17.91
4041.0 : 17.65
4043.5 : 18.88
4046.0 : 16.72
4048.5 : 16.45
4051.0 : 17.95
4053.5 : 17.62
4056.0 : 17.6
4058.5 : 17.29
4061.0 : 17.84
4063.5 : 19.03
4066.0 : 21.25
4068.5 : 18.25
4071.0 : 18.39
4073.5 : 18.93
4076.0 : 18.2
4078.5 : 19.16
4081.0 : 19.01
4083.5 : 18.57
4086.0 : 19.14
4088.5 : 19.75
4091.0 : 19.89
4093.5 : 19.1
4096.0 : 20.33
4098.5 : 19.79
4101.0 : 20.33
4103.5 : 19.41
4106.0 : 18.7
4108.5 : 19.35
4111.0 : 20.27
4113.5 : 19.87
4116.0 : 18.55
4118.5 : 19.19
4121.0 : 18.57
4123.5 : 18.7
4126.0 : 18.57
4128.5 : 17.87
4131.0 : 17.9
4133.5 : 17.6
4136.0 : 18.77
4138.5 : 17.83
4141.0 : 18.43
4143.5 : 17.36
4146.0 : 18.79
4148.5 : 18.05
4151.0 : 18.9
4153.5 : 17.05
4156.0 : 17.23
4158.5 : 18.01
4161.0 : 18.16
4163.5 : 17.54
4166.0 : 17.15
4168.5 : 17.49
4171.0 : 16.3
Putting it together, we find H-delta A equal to -2.9 A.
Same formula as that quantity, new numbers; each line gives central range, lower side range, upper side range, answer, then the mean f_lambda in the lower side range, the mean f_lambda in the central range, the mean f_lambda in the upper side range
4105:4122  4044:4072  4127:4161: -1.1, 18.1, 19.2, 18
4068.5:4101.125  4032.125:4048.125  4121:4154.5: -2.1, 17.9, 19.2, 18.2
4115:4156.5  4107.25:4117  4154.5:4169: 0.9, 19.5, 18.2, 17.6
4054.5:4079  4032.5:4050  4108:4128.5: -0.5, 17.8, 18.6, 19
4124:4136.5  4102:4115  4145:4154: 0.5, 19.5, 18.1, 18.3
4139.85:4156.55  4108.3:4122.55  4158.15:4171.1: 0.1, 19.3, 18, 17.5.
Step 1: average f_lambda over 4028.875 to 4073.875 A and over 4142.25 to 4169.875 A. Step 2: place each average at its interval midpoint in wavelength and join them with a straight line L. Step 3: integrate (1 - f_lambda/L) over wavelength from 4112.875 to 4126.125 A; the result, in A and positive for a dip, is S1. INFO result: -0.7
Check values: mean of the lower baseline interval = 18.2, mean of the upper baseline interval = 17.8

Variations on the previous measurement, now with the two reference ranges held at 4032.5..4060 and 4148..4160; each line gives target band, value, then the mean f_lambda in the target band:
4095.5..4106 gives -1.19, 19.8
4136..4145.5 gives -0.13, 18.1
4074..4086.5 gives -0.74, 18.8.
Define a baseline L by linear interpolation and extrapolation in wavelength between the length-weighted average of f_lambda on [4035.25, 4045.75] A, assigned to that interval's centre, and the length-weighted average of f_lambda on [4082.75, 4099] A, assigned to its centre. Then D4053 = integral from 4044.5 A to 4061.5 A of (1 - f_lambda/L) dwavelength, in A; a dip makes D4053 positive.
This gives 1.0 A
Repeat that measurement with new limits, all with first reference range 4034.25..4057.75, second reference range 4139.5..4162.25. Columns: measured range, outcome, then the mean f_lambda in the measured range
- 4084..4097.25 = -1.3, 19.6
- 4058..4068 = -0.6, 18.9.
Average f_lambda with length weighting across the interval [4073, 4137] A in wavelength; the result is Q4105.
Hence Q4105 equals 19.1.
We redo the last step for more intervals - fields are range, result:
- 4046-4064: 17.6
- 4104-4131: 18.9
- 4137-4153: 18.2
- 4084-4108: 19.6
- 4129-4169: 17.9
